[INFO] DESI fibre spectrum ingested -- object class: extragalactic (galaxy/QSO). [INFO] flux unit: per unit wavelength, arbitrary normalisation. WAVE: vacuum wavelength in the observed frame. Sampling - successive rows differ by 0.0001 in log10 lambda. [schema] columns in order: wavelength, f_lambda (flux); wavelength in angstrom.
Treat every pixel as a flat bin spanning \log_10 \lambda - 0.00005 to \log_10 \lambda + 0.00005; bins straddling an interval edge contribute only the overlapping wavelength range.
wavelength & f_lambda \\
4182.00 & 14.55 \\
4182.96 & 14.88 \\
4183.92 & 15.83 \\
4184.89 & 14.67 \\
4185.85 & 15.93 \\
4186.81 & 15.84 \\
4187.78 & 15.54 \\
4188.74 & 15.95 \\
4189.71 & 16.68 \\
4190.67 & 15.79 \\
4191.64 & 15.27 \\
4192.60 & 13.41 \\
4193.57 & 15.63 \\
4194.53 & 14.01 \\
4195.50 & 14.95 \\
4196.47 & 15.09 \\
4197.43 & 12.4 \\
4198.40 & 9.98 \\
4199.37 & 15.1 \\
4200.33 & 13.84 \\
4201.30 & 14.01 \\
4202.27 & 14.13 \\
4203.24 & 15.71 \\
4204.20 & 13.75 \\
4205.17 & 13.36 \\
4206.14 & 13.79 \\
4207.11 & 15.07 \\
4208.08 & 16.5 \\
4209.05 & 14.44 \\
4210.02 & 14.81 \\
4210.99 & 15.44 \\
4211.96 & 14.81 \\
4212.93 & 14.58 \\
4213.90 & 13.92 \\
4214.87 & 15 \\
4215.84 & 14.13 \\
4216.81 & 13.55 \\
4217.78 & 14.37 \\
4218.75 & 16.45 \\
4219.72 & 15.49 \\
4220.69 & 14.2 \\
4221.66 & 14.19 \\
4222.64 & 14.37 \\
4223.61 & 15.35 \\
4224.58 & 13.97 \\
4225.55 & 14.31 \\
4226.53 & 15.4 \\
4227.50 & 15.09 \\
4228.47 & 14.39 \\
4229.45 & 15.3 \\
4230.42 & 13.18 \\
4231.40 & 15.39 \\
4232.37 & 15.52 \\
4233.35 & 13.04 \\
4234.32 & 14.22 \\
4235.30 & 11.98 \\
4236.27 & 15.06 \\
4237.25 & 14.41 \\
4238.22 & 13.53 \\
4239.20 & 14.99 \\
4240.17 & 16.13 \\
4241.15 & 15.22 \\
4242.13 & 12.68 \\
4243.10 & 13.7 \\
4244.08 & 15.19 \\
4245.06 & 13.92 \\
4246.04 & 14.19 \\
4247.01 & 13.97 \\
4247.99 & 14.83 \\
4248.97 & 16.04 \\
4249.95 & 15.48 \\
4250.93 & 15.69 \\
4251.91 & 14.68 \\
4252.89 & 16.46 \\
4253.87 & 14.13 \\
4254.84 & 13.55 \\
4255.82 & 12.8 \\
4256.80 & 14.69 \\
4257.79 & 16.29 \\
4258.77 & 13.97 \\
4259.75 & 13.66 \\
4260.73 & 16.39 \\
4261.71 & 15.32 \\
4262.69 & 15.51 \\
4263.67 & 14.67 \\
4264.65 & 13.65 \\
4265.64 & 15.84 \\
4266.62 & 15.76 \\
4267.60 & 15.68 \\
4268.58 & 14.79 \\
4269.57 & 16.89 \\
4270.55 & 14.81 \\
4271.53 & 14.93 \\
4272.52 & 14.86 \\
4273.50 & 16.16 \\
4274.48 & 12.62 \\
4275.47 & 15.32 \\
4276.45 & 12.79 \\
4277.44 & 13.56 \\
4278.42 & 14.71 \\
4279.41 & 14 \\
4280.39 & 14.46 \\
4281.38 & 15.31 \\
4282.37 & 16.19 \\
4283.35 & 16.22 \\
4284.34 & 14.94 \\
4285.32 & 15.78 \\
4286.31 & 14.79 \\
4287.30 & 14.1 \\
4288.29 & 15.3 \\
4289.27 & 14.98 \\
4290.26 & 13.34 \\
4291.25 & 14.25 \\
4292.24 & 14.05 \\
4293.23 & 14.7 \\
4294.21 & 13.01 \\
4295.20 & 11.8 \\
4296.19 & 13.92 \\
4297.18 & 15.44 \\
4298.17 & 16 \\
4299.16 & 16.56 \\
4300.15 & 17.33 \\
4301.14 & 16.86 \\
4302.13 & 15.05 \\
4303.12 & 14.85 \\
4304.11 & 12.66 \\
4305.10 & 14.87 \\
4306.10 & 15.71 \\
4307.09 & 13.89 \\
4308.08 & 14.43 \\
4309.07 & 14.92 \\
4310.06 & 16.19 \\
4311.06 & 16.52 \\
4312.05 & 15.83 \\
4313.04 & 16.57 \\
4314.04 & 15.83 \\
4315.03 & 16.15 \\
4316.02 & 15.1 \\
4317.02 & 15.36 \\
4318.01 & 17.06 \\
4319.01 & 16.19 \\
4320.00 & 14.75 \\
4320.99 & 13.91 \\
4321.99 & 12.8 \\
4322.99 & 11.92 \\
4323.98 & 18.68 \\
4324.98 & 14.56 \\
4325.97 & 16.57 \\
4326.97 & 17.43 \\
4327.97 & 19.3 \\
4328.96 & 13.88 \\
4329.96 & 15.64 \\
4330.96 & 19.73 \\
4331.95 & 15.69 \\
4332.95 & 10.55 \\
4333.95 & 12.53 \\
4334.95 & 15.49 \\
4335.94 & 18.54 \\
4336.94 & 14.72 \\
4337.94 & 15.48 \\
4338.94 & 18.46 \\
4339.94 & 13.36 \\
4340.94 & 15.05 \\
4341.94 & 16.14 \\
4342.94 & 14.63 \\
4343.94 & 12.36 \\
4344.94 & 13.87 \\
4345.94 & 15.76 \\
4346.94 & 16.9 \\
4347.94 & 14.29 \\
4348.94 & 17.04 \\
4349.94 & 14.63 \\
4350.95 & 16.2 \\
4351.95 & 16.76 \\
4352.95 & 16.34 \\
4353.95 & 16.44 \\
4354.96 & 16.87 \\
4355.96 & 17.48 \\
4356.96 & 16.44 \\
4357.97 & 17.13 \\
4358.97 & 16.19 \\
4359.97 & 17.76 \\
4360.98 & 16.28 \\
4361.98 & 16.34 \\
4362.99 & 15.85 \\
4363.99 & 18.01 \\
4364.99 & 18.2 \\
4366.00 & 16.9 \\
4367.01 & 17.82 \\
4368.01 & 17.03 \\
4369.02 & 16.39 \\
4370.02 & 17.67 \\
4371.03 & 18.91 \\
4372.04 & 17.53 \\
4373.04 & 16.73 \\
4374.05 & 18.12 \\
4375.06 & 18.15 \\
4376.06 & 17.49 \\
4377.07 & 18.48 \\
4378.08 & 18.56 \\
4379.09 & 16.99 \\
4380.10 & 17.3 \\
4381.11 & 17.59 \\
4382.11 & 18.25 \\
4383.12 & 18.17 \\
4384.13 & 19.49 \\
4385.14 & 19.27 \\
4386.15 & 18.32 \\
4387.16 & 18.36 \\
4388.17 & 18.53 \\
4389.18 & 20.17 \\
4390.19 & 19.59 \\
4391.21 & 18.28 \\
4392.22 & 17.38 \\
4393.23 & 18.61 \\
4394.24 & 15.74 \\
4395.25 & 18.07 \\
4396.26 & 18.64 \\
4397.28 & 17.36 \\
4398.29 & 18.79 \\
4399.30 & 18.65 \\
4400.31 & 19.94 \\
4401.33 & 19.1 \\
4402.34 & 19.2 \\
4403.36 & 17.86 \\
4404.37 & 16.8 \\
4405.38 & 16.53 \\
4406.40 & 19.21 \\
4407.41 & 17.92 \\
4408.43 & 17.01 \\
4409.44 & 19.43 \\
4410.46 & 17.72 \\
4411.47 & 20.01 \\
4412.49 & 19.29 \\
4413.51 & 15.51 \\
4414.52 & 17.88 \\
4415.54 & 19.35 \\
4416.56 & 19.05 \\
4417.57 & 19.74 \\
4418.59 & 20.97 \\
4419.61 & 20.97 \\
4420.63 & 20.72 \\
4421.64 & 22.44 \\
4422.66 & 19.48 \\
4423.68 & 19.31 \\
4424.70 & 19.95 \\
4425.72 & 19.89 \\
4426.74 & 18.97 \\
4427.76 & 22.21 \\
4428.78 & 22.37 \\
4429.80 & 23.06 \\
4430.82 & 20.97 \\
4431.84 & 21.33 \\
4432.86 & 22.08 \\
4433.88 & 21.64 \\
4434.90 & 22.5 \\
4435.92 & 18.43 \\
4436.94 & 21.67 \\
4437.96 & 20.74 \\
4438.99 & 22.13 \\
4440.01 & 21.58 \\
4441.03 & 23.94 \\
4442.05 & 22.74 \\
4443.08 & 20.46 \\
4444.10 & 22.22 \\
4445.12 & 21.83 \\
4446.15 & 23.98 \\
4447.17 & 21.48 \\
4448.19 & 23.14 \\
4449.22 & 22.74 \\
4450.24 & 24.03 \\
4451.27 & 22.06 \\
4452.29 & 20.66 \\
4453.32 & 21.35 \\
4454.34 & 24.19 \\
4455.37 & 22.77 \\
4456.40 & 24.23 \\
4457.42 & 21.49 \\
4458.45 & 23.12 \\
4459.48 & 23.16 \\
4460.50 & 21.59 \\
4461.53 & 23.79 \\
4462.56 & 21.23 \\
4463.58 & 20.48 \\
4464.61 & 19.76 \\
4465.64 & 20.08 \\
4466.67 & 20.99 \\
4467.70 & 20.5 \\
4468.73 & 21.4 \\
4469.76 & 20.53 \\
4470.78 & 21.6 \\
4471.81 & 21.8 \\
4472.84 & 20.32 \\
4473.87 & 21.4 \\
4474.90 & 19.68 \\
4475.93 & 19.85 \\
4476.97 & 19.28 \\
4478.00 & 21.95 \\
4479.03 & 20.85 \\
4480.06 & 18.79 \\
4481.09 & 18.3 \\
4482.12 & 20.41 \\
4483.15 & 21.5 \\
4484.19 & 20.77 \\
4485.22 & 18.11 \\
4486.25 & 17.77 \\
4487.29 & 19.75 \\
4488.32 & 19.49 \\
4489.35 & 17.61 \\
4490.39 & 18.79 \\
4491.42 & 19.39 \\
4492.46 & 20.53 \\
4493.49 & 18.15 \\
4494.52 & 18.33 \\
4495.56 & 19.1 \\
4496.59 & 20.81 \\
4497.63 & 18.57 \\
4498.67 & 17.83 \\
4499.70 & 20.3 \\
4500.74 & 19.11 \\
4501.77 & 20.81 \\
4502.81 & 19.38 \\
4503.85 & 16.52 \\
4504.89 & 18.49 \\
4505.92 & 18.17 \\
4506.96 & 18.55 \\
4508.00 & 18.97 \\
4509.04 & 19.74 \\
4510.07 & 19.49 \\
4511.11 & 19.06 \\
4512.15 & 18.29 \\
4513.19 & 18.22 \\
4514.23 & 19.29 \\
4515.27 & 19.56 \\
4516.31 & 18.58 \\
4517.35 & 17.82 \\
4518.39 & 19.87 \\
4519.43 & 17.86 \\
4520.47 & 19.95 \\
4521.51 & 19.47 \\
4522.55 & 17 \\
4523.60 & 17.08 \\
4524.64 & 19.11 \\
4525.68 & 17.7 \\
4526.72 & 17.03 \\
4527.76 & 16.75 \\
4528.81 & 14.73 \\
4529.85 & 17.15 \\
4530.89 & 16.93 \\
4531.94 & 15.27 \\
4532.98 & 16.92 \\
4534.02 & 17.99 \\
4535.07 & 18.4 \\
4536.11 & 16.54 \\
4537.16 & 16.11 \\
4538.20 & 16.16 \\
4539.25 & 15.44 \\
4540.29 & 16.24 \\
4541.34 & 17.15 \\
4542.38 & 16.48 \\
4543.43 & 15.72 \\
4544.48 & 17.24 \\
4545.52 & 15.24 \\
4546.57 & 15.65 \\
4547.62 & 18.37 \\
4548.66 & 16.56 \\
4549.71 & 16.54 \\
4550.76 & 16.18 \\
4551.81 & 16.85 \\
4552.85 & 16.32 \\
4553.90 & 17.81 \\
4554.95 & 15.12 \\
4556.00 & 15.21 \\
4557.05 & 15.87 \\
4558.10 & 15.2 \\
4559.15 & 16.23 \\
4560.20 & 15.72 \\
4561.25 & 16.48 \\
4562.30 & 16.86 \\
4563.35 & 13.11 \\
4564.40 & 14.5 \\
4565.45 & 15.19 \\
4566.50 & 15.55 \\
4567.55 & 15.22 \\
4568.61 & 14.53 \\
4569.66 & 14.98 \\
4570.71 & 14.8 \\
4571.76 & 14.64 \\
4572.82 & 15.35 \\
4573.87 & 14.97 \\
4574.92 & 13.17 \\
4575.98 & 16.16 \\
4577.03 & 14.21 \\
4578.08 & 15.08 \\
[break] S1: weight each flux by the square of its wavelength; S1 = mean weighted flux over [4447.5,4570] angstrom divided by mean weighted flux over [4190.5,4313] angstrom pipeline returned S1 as 1.4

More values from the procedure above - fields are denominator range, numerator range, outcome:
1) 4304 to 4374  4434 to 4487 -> 1.41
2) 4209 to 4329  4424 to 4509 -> 1.52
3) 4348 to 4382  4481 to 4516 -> 1.18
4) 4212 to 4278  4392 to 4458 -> 1.51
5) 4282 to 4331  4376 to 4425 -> 1.27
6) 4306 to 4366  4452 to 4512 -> 1.36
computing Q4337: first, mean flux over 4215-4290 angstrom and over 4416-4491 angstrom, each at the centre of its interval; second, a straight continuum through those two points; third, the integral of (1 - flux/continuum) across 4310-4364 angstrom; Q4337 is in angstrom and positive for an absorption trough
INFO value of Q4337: 5.0 angstrom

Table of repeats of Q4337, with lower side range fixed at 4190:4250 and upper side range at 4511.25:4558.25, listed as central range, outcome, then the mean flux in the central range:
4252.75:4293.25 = 0.3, 14.8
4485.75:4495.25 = -1.2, 18.9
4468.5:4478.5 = -2.5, 20.8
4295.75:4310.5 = -0.1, 15.2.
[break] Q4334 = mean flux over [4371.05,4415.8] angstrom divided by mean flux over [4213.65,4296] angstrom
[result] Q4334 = 1.24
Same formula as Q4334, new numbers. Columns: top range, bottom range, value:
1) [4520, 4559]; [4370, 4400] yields 0.92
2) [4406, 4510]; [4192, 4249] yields 1.42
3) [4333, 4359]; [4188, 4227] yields 1.07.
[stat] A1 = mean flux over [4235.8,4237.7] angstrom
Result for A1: 14.7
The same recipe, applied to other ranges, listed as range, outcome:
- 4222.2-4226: 14.5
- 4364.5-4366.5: 17.5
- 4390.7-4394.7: 17.5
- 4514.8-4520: 18.7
